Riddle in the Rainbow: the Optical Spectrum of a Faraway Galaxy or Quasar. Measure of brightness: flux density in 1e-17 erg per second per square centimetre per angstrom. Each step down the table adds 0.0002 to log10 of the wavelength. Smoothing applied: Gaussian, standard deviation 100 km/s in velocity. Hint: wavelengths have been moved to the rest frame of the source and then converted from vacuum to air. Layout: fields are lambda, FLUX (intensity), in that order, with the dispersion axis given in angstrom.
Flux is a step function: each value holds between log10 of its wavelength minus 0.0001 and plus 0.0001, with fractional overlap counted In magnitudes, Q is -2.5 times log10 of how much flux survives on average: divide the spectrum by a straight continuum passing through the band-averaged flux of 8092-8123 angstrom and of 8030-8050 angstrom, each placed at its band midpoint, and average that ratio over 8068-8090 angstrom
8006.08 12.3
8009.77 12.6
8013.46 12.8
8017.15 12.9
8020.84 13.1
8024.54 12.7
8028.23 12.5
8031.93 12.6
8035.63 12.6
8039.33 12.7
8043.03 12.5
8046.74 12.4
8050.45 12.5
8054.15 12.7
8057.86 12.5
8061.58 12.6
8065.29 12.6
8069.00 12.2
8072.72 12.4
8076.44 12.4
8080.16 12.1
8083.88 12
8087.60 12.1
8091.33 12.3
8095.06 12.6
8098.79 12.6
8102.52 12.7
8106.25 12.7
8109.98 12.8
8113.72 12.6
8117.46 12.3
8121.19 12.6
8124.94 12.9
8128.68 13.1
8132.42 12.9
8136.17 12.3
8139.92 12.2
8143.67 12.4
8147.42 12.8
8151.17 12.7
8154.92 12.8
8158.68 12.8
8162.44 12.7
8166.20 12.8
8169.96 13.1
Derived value 0.03 mag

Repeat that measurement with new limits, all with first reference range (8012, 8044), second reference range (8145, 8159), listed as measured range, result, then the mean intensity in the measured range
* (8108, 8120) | 0.015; 12.6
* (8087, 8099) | 0.030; 12.4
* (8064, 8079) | 0.031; 12.4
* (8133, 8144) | 0.035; 12.3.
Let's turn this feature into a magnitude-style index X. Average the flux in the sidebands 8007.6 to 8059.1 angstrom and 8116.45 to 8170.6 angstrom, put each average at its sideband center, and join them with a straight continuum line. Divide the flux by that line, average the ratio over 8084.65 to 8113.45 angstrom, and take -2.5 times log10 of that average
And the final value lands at 0.013 mag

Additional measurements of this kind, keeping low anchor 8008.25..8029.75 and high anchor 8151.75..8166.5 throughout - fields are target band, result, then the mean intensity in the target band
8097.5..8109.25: 0.01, 12.7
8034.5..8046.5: 0.02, 12.6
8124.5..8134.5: -0.02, 13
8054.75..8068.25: 0.02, 12.5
